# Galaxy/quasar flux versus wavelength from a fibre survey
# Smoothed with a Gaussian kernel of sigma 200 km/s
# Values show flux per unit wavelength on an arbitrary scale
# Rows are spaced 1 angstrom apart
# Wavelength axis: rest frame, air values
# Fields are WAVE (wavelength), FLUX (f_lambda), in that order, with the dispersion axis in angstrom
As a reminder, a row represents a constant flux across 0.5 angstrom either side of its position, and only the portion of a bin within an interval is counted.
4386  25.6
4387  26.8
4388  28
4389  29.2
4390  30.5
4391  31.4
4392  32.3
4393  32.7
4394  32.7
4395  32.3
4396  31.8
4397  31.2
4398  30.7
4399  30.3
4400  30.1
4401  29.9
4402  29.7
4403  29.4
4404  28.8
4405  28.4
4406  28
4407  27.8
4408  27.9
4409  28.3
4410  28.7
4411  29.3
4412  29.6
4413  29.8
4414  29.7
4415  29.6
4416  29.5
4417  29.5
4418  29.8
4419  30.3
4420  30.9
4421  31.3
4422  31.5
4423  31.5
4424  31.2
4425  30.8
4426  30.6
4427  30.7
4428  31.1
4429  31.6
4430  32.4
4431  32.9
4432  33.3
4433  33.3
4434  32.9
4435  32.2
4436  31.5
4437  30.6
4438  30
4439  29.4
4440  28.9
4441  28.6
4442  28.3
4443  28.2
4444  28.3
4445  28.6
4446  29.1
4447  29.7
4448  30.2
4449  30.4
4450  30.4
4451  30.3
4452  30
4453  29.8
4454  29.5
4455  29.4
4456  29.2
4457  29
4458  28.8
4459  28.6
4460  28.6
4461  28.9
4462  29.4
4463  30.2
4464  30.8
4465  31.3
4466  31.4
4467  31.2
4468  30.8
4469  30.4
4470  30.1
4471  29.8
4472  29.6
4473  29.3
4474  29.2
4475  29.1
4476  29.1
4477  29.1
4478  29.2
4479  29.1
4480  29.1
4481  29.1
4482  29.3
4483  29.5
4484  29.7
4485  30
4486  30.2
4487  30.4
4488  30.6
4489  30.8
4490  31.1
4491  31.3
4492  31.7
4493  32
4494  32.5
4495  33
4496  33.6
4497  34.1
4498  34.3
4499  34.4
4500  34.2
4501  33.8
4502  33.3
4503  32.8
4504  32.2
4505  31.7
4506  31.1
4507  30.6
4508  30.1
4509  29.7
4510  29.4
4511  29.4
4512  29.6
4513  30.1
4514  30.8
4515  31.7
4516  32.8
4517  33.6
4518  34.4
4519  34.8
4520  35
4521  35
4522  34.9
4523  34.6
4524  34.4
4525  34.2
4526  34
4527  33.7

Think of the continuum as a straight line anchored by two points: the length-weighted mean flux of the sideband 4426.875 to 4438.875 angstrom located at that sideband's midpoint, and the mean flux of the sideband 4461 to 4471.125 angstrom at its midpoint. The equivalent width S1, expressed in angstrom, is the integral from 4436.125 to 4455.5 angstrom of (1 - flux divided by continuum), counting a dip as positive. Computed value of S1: 1.1 angstrom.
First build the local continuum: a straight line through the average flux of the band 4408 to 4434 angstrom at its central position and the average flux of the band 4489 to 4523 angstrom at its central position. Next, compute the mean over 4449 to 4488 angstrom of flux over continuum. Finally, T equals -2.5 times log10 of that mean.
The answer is 0.07 mag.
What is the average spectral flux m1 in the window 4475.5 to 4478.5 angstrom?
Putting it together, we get 29.1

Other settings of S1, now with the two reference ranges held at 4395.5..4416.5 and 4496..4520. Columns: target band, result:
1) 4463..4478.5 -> 0.6 angstrom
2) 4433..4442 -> -0.1 angstrom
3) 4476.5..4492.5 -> 0.8 angstrom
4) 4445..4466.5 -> 0.7 angstrom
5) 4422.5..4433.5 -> -0.6 angstrom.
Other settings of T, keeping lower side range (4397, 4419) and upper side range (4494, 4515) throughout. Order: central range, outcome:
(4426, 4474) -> 0.010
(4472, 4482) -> 0.072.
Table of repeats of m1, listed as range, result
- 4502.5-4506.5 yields 32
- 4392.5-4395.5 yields 32.6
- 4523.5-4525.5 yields 34.3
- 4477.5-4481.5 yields 29.1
